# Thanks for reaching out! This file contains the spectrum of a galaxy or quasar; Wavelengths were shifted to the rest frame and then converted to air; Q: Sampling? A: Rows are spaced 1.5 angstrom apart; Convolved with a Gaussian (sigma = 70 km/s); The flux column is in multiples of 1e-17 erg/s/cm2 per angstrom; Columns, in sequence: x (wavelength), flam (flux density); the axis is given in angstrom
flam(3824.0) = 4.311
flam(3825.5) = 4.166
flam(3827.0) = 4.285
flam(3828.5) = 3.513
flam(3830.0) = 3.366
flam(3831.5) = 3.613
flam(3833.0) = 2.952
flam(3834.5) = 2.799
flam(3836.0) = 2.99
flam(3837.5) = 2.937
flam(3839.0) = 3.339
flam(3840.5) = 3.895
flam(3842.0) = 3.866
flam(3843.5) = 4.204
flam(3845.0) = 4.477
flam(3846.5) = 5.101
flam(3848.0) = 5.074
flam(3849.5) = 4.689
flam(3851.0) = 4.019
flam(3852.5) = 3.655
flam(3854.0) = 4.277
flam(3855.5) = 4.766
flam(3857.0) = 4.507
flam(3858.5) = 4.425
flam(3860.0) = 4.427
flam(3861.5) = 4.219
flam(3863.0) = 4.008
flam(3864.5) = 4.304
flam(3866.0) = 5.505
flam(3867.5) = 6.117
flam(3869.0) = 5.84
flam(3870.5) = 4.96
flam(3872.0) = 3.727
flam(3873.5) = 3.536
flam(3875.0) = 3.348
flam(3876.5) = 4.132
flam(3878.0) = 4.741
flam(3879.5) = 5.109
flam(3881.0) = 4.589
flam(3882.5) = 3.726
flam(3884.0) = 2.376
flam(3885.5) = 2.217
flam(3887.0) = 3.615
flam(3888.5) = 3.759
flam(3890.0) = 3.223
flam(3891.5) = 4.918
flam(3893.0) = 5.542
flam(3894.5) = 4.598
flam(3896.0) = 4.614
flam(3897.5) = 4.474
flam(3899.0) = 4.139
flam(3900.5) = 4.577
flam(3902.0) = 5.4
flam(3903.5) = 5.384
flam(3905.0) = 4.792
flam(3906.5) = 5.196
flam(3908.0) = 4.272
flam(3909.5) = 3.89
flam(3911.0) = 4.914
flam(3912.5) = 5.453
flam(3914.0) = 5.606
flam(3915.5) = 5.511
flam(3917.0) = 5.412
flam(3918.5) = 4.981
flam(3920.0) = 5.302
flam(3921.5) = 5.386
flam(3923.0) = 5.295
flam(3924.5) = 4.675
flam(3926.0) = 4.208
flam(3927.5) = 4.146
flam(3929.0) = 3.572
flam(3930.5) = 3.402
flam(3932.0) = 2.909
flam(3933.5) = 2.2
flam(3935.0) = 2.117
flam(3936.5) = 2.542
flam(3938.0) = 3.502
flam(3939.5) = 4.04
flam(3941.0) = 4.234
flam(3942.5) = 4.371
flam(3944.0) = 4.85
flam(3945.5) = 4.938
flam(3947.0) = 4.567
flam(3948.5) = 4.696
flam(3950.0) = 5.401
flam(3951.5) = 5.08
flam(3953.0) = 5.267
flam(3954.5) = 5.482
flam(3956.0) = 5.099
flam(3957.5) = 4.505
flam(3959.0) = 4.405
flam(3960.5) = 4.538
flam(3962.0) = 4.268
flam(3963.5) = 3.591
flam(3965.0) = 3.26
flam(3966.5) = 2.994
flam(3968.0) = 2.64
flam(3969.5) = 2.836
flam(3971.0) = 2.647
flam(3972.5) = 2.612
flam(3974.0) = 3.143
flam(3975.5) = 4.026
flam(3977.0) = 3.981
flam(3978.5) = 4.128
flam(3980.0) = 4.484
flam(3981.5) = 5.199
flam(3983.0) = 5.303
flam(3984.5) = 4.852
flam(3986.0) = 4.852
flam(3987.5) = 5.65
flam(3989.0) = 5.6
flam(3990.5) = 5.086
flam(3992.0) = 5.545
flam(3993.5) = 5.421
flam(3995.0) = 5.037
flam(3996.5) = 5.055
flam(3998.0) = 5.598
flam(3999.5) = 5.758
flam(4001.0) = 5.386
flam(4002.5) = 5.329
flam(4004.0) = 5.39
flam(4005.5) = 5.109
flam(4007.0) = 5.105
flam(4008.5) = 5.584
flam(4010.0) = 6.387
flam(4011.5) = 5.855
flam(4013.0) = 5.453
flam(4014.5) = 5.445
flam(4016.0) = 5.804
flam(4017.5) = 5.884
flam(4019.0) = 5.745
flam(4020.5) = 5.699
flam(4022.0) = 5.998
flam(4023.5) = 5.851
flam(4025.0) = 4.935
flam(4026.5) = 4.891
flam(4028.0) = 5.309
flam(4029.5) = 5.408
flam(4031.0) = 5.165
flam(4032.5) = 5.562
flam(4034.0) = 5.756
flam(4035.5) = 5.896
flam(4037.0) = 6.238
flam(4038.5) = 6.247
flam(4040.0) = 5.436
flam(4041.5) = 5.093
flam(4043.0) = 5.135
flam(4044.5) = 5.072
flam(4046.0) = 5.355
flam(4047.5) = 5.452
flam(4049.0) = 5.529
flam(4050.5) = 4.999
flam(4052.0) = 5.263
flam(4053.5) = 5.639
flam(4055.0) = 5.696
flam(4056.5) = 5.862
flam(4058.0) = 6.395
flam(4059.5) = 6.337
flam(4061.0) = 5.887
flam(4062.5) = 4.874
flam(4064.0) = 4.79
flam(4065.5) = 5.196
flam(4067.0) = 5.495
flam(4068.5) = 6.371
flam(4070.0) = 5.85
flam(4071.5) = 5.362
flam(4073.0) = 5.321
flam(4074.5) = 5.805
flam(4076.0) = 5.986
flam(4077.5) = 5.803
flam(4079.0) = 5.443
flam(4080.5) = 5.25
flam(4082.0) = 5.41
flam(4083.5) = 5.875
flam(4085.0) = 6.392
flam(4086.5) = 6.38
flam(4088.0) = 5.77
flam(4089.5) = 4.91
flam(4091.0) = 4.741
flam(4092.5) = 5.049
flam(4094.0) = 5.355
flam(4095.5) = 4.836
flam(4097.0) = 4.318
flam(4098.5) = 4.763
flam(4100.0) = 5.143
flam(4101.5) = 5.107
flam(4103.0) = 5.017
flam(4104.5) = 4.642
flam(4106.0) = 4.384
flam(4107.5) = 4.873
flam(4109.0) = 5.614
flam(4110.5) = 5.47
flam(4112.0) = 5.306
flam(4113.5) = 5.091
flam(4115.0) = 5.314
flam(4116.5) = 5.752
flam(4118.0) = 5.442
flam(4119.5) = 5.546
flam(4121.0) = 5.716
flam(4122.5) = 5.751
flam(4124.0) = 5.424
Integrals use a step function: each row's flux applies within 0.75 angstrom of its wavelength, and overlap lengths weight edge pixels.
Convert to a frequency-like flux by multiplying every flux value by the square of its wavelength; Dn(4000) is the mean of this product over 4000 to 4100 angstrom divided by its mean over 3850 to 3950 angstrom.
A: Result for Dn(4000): 1.36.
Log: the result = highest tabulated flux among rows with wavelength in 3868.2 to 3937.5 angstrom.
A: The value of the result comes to 5.84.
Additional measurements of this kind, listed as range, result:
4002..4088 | 6.395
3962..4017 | 6.387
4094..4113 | 5.614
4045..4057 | 5.862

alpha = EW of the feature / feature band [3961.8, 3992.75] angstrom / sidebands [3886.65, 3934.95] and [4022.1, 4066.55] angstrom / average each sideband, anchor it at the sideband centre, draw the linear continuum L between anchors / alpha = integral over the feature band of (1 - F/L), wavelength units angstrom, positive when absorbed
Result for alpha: 5.5 angstrom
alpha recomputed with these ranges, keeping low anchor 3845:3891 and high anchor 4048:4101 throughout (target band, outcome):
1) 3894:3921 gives -2.5 angstrom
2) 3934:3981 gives 7.7 angstrom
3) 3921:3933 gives 1.3 angstrom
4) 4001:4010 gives -0.6 angstrom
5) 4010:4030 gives -1.7 angstrom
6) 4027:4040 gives -1.0 angstrom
